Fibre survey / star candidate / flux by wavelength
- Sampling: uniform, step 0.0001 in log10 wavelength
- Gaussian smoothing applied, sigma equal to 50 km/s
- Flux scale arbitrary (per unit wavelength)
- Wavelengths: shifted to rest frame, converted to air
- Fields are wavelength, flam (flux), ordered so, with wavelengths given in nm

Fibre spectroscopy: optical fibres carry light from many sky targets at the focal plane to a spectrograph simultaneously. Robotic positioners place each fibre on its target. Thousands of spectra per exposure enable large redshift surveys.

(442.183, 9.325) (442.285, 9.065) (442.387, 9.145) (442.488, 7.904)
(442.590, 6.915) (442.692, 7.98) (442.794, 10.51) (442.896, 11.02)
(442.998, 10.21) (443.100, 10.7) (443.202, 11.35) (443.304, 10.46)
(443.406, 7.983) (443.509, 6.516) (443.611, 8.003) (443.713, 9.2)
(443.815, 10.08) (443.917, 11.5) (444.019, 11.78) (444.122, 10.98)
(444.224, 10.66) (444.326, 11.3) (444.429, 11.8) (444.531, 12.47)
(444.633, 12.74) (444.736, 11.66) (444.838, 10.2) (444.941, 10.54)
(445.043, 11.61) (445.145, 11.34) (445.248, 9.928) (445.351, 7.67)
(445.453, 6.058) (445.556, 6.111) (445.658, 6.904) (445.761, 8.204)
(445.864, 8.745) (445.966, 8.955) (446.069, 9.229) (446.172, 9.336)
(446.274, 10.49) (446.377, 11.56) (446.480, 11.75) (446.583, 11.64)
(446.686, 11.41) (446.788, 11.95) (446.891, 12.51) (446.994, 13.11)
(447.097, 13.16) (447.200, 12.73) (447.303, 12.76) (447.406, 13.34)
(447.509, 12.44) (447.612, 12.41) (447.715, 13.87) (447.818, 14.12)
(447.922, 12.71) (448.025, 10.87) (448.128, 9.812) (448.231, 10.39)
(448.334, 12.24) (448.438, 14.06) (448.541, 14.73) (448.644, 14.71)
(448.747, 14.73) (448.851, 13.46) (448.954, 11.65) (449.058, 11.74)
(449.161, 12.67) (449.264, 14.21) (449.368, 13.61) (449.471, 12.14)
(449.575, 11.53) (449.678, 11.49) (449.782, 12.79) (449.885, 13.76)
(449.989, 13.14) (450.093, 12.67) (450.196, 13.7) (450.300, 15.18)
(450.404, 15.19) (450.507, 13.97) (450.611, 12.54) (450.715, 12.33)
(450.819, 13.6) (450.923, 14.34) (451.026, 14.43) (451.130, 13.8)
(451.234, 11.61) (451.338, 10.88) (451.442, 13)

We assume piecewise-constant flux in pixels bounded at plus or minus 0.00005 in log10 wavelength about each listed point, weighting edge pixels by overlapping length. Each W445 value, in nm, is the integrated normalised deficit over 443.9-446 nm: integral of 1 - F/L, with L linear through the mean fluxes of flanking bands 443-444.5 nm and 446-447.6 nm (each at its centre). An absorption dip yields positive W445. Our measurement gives 0.14 nm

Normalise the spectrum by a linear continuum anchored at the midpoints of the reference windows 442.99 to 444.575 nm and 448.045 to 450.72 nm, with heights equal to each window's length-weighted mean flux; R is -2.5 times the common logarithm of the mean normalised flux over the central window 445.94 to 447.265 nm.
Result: 0.02 mag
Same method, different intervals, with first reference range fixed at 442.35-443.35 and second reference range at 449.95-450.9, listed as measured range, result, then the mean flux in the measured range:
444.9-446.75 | 0.174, 9.54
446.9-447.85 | -0.091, 13.1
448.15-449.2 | -0.022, 13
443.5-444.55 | -0.023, 10.5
